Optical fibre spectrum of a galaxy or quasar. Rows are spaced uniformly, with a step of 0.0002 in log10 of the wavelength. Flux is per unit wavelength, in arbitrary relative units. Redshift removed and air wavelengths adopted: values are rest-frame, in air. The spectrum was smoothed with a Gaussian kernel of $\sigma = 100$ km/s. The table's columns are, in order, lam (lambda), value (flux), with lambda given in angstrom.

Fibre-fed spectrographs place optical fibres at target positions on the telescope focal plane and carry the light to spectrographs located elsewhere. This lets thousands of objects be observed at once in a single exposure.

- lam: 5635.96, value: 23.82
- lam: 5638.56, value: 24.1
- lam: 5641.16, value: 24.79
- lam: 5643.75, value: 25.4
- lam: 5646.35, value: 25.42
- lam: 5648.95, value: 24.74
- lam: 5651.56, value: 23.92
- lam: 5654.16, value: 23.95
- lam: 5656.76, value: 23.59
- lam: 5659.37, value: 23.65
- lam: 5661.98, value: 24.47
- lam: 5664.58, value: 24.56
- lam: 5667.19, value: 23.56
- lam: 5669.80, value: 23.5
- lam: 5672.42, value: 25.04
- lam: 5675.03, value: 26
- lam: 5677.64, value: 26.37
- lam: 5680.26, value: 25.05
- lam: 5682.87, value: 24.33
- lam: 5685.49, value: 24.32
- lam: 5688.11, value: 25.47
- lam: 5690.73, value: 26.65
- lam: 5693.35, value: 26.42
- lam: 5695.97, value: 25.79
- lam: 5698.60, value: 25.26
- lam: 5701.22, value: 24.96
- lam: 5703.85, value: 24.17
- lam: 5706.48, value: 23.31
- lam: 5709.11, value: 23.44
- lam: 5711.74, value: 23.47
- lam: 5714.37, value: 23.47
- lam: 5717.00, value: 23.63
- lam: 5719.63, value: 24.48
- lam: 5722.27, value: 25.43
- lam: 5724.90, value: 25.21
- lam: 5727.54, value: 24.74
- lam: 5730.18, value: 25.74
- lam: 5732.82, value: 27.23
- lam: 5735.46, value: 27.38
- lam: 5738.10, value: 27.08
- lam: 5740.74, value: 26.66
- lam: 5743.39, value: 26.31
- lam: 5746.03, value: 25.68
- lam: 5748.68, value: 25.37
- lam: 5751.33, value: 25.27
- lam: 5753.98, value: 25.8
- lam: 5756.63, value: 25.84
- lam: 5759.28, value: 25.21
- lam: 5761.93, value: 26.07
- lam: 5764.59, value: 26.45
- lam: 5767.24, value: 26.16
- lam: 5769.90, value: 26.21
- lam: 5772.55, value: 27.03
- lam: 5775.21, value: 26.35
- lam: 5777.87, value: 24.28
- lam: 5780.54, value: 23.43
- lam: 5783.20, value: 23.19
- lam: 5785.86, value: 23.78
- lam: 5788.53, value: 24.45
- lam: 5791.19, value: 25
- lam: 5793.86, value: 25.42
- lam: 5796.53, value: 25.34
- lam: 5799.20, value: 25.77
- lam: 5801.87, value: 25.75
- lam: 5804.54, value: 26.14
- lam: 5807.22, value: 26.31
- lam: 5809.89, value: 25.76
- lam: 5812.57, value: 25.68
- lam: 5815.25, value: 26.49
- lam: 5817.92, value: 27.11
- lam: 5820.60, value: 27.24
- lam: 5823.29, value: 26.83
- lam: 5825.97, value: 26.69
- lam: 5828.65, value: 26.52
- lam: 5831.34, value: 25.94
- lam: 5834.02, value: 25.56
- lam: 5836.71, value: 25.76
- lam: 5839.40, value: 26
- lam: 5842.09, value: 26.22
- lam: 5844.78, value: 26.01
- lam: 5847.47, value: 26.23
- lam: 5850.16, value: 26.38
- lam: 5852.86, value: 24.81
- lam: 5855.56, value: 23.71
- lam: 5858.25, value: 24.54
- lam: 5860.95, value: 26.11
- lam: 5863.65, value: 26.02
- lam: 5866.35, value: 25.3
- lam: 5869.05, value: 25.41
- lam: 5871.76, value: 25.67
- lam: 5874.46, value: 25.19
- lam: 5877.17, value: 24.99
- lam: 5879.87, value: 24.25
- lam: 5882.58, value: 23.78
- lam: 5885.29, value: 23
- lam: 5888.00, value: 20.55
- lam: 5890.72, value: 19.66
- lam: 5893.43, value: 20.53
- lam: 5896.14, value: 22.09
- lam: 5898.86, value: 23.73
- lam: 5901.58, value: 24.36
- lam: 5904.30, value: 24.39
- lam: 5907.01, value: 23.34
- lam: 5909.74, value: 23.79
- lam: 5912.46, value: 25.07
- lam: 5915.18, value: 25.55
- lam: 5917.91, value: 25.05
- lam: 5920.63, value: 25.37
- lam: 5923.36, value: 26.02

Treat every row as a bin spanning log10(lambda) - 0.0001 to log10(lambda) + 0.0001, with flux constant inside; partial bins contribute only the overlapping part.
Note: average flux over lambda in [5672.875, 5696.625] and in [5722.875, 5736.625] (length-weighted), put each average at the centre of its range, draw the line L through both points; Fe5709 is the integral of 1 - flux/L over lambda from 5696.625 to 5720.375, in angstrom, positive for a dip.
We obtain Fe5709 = 1.6 angstrom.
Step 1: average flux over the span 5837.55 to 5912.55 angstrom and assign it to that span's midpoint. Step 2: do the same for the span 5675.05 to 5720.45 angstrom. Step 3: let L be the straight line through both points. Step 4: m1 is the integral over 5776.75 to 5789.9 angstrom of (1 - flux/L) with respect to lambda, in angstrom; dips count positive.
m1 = 0.4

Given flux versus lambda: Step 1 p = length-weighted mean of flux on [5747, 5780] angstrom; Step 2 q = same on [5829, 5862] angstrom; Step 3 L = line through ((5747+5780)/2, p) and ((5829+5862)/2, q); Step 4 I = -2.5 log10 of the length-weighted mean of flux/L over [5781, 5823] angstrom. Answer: 0.006 mag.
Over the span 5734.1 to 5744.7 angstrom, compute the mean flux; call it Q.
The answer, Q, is 26.9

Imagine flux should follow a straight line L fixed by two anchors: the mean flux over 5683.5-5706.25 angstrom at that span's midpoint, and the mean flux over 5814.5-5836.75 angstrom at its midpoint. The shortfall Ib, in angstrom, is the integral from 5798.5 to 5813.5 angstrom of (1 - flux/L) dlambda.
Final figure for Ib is 0.2 angstrom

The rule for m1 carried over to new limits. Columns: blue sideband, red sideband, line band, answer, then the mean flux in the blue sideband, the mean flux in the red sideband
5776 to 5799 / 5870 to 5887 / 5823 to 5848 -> -1.7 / 24.5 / 24.4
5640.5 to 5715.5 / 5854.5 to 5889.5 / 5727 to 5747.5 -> -1.5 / 24.7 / 24.5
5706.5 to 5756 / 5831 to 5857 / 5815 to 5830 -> -0.7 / 25.3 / 25.7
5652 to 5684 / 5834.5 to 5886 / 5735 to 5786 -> -1.7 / 24.5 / 25.3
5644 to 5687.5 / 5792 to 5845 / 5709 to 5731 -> 0.6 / 24.6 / 26.1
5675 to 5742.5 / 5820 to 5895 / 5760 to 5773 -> -0.6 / 25.2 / 24.9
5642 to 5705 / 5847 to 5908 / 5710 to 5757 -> -1.6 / 24.9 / 24.1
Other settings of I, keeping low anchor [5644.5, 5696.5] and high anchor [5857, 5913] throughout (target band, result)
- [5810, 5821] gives -0.10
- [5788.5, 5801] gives -0.04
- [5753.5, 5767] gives -0.06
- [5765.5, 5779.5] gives -0.07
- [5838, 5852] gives -0.09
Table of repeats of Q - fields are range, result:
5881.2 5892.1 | 21.7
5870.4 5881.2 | 25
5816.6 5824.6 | 27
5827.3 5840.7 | 26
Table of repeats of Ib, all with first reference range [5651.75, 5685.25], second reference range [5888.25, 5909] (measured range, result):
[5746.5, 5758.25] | -0.9 angstrom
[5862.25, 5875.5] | -1.6 angstrom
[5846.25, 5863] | -1.8 angstrom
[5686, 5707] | -0.9 angstrom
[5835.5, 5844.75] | -1.2 angstrom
